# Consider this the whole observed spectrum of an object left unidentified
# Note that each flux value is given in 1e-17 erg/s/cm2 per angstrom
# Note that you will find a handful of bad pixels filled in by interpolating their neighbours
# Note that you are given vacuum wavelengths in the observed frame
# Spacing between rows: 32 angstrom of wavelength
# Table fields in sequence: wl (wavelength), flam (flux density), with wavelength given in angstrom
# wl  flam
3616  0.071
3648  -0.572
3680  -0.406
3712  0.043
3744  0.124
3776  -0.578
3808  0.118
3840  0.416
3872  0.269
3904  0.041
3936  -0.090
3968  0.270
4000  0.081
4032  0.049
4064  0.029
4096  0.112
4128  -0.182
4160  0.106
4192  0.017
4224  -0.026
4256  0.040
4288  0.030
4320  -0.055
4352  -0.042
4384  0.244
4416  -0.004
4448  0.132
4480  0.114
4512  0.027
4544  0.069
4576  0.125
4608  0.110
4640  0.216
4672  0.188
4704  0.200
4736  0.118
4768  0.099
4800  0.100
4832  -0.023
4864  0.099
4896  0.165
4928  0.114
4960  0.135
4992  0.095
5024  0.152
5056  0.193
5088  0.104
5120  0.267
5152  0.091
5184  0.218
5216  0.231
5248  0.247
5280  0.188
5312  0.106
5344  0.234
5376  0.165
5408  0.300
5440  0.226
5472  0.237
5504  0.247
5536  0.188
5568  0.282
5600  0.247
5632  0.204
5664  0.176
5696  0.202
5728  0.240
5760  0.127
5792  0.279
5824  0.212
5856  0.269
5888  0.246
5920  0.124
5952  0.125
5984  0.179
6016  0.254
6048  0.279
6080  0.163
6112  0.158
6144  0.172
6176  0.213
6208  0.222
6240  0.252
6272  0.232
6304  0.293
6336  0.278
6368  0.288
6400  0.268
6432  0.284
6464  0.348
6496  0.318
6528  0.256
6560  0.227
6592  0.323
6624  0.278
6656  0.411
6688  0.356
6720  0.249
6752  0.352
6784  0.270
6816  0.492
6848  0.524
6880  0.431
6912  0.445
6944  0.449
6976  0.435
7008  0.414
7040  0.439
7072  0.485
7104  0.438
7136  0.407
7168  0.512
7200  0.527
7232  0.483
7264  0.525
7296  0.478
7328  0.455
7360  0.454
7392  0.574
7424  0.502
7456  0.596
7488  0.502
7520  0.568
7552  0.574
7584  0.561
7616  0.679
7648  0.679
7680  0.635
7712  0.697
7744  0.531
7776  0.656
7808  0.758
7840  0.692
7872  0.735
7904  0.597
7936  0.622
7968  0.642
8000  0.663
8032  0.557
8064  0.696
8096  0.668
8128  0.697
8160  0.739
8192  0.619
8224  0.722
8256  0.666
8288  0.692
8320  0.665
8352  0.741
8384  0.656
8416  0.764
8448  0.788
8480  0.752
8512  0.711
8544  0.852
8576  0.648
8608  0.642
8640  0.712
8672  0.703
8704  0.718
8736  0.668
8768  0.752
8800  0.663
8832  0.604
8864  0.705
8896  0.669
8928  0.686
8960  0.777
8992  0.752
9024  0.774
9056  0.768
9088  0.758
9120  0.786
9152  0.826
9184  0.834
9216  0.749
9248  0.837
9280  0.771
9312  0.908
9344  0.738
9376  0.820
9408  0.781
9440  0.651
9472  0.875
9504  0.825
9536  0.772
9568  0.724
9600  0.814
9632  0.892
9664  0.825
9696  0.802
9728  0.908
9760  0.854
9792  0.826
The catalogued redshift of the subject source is 0.71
